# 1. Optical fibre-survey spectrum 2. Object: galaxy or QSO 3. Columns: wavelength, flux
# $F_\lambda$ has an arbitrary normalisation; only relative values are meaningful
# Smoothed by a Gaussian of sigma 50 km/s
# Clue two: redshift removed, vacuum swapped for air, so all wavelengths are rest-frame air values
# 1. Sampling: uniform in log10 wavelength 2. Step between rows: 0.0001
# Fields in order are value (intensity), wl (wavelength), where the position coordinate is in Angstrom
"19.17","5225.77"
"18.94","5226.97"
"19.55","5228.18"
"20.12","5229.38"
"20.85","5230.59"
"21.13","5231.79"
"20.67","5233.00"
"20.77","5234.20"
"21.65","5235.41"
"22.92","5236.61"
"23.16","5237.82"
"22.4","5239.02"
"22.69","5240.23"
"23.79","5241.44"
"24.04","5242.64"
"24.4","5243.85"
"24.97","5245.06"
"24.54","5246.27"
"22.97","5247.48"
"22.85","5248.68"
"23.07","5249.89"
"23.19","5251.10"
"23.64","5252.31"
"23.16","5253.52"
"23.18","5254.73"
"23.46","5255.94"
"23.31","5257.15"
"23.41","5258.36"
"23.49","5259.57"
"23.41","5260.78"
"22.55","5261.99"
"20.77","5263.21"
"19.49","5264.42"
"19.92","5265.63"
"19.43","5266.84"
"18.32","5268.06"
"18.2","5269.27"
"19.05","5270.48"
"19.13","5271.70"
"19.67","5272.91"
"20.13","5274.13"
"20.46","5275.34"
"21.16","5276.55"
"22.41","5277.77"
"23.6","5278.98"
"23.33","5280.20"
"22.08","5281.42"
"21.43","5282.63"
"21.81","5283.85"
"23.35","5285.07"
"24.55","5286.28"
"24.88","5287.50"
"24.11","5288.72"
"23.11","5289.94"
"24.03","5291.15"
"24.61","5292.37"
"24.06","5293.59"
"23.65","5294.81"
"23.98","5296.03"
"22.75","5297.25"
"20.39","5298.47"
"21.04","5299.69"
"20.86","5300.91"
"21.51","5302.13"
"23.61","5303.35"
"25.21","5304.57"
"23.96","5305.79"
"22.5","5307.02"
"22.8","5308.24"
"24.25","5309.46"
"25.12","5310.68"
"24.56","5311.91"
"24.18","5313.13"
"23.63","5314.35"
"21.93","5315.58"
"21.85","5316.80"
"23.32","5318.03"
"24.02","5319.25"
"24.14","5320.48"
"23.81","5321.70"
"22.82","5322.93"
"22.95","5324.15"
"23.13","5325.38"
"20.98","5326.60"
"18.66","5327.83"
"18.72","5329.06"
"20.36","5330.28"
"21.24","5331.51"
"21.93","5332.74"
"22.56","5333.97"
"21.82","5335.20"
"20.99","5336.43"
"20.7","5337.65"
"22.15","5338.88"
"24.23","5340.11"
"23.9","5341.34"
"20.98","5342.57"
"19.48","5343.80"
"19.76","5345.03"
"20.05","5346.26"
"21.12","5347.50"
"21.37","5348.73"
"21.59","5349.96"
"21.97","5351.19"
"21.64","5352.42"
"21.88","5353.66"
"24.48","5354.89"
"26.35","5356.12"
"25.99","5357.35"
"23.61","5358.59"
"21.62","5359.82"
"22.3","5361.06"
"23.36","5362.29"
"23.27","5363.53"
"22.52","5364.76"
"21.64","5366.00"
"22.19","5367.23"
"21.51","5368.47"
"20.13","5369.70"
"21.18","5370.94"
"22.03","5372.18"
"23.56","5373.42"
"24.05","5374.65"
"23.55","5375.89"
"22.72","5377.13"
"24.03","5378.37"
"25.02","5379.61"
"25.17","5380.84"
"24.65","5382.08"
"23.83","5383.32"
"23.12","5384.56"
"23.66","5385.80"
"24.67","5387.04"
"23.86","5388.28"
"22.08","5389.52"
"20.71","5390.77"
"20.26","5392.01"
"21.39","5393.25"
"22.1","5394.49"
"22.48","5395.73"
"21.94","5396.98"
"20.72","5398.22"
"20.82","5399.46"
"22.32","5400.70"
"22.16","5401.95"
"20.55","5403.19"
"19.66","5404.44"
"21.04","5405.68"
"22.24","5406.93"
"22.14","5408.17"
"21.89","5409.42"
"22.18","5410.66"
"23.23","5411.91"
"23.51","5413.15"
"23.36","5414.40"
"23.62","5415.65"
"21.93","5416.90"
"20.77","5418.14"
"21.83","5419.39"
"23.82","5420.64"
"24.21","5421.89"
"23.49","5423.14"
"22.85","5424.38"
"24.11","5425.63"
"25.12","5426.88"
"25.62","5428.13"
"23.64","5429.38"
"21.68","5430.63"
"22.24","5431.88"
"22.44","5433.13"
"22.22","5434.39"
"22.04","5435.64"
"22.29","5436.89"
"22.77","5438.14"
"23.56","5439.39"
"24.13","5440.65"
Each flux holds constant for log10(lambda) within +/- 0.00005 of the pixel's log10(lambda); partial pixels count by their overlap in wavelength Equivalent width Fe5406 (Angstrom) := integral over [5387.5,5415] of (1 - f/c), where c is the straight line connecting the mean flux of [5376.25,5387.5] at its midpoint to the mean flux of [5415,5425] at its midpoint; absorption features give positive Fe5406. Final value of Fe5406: 1.8 Angstrom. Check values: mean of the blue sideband 24.1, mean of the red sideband 22.8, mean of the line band 21.9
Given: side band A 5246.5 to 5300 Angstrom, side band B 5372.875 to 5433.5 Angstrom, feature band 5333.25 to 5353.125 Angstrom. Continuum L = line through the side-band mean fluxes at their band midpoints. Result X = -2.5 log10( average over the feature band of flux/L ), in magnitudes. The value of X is 0.05 mag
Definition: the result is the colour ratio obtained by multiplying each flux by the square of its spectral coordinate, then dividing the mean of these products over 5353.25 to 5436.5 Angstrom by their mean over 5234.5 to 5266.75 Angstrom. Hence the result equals 1.1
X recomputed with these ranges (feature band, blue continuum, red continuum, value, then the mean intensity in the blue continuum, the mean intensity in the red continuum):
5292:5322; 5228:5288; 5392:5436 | -0.05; 22.1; 22.4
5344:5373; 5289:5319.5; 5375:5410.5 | 0.03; 23.2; 22.5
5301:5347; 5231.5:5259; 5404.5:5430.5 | 0.03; 23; 22.9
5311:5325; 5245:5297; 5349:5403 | -0.04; 22.3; 22.7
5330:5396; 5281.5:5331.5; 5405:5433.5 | 0.02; 22.9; 22.9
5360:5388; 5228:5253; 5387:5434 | -0.03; 22.6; 22.4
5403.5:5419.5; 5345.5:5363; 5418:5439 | 0.04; 22.6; 23.1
